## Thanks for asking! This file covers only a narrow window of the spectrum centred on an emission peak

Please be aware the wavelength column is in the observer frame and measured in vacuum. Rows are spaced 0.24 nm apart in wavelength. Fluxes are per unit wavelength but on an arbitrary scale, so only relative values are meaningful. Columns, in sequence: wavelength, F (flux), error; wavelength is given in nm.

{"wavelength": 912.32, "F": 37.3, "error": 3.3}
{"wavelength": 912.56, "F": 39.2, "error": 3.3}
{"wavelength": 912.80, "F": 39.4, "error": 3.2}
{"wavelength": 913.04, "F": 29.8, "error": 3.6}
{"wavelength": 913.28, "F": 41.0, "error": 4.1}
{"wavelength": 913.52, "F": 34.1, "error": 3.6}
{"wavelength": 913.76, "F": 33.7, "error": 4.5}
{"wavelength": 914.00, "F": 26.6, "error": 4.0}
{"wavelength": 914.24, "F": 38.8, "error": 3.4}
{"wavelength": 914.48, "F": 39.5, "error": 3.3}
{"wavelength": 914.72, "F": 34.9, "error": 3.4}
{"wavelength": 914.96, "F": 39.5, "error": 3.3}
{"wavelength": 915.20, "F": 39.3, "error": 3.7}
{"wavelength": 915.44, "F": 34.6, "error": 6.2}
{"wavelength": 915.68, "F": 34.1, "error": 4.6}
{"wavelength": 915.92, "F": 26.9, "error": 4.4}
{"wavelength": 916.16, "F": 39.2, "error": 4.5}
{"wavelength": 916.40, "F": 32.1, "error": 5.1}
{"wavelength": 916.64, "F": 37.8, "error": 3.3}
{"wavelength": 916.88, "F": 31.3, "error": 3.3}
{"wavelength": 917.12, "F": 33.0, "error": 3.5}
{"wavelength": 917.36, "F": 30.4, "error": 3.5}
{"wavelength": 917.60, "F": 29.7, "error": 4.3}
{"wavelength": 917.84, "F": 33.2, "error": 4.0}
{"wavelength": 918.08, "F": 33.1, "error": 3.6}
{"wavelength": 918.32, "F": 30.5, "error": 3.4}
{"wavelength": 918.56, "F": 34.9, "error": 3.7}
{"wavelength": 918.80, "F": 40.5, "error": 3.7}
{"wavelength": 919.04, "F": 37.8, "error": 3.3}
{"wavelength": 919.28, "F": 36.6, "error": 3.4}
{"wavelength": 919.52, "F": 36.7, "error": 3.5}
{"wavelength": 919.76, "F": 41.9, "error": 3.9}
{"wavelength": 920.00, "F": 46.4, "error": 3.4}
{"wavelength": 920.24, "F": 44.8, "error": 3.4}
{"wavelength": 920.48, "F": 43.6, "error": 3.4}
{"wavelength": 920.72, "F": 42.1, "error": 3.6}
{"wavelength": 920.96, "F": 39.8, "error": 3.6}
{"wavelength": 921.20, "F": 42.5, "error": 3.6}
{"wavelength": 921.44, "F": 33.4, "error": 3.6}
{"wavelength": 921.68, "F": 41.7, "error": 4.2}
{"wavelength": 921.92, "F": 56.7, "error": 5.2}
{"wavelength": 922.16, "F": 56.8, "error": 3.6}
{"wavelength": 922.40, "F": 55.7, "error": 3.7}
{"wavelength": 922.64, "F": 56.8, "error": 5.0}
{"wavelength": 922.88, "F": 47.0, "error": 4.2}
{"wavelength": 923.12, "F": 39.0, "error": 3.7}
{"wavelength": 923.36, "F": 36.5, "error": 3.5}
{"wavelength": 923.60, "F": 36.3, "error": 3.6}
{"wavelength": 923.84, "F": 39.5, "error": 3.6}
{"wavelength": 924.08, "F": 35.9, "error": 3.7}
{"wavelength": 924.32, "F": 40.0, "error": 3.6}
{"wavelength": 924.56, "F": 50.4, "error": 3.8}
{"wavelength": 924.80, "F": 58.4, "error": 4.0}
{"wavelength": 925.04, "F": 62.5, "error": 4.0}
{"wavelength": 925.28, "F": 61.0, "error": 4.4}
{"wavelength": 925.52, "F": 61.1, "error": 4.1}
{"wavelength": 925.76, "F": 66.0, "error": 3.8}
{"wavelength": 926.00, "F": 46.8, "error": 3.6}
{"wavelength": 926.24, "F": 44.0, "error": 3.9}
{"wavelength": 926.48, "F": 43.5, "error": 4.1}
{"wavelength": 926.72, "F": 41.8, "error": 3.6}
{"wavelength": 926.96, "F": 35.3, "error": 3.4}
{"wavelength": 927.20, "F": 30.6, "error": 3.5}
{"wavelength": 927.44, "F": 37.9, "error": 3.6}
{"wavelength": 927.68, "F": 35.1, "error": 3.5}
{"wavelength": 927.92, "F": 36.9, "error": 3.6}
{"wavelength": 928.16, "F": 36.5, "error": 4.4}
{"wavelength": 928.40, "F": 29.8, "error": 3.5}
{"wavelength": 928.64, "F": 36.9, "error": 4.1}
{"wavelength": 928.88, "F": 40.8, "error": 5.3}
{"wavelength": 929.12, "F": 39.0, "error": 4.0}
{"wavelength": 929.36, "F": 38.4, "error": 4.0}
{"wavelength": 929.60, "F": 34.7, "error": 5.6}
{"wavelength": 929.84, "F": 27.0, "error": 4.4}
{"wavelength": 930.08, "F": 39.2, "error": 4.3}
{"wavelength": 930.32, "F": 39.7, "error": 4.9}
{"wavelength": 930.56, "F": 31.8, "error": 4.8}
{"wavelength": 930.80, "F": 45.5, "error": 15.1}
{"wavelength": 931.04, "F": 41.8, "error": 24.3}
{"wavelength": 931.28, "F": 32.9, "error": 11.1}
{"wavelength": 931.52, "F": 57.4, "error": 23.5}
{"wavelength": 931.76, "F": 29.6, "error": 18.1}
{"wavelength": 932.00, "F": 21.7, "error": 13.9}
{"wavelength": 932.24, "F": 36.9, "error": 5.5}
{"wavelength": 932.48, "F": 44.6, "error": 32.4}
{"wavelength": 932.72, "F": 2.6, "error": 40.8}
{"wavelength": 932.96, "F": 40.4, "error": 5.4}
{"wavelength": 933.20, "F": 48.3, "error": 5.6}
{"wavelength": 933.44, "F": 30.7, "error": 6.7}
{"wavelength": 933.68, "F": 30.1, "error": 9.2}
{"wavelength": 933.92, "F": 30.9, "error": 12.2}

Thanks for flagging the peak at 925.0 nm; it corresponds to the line [N II]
